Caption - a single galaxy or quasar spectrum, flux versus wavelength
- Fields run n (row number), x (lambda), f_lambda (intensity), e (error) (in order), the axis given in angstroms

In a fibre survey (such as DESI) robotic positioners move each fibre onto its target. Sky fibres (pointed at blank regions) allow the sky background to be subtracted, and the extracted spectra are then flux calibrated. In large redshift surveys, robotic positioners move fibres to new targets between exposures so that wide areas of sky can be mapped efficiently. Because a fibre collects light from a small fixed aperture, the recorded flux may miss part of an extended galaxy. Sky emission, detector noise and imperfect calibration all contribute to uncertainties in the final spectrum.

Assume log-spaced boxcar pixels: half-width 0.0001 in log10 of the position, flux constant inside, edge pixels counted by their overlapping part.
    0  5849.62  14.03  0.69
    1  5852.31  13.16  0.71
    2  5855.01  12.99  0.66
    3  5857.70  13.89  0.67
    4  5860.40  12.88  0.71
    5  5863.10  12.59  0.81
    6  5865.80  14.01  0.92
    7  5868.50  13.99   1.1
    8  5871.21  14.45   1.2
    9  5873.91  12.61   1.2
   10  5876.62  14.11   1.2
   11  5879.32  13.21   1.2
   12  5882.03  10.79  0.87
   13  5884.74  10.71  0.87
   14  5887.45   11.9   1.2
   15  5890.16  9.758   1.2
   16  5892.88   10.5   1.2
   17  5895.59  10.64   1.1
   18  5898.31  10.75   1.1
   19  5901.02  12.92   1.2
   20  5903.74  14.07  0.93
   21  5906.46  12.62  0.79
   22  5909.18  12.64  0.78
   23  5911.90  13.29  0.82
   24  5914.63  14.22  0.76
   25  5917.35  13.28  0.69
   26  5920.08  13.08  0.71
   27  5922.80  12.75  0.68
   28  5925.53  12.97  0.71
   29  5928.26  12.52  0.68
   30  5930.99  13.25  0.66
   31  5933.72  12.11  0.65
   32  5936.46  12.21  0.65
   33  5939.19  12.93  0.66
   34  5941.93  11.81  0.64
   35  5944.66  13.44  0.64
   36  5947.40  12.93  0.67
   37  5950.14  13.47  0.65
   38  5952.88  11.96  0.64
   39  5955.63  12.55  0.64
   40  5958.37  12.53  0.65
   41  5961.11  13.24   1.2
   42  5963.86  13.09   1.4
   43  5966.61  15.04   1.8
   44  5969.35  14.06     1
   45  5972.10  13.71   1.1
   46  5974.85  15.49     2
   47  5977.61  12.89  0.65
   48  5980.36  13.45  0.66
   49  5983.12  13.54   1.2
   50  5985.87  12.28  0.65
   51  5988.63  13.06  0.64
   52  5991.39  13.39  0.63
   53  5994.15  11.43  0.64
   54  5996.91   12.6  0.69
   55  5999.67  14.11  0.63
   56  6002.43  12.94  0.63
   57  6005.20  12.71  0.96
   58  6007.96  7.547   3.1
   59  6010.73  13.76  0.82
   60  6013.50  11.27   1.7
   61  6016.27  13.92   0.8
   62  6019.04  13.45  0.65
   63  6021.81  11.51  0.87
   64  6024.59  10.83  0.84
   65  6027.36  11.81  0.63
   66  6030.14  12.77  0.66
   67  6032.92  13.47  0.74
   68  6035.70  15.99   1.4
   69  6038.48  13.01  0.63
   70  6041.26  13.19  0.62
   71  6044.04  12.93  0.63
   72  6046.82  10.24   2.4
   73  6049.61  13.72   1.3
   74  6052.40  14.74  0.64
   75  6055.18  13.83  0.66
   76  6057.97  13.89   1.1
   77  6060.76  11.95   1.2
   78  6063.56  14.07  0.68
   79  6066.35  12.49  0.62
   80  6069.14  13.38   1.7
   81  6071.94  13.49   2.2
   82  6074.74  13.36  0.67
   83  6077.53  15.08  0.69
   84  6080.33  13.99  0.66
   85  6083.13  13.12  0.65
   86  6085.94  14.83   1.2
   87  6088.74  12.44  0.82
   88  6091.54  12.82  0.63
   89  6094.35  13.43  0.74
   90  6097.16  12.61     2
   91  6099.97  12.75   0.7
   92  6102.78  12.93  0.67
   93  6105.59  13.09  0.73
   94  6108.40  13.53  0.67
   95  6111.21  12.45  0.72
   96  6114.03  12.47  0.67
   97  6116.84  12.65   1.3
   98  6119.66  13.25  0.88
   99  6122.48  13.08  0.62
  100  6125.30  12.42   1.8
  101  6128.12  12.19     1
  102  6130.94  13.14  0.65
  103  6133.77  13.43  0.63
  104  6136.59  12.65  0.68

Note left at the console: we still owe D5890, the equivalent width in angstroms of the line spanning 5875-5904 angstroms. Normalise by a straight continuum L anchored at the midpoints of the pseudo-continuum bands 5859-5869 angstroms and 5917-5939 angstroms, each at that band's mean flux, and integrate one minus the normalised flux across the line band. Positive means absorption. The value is 3.1 angstroms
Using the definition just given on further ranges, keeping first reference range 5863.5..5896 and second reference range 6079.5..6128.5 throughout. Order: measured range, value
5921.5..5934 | -0.3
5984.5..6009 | 0.7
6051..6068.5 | -0.9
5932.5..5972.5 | -1.5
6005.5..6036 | 1.1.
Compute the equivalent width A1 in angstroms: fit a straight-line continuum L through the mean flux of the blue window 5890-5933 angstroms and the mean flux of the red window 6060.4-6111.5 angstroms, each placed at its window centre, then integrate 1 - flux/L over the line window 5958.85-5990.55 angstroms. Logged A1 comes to -1.9 angstroms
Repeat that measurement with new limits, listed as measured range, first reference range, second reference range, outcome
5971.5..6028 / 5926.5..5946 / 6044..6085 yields 1.5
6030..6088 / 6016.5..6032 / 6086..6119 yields -4.4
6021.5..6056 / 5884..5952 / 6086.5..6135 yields -0.6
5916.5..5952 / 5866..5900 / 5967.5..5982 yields 0.8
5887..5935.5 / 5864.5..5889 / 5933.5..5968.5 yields 1.7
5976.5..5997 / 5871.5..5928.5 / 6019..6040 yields -0.3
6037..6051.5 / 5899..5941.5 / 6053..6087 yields 0.9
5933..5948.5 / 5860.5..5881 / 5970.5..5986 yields 1.2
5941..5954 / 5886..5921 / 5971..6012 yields -0.2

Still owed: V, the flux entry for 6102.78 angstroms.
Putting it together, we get 12.93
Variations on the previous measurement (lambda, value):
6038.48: 13.01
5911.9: 13.29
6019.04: 13.45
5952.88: 11.96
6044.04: 12.93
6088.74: 12.44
